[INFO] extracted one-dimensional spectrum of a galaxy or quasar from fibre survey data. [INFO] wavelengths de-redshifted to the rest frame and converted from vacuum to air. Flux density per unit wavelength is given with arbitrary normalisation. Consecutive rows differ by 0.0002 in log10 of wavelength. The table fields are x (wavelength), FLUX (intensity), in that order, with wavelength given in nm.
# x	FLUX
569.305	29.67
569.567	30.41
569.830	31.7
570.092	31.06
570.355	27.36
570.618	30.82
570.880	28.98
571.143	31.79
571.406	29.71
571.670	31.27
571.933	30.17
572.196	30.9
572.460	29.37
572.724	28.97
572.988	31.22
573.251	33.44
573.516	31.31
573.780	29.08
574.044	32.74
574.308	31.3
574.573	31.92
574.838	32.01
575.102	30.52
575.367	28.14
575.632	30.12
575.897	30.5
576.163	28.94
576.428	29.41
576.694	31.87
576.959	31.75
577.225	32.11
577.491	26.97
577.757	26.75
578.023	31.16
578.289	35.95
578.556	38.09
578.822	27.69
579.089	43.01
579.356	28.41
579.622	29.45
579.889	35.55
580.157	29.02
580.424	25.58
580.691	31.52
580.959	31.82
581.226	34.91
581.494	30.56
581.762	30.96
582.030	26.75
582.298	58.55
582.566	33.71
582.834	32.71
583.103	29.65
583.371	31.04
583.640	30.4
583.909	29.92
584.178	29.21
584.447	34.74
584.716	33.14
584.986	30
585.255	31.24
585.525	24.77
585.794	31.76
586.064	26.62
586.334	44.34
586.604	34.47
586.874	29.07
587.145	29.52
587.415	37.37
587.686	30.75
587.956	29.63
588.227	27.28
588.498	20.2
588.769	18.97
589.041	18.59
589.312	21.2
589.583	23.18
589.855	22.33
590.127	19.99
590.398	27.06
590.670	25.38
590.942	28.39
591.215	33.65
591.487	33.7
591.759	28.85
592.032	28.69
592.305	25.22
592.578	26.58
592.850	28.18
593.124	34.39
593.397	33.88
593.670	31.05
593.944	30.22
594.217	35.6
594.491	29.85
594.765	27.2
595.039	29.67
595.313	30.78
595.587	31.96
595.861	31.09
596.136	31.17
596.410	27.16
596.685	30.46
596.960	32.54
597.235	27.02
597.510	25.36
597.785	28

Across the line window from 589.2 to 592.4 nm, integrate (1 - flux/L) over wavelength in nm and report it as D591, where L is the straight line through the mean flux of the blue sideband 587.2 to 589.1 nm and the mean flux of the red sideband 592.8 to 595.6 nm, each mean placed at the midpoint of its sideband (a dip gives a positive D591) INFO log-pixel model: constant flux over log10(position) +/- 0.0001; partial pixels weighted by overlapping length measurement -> 0.24 nm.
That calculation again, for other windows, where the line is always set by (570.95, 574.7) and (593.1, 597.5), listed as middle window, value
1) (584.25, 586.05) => 0.01 nm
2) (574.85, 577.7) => 0.08 nm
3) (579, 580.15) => -0.09 nm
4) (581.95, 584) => -0.24 nm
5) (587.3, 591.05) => 0.71 nm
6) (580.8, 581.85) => -0.04 nm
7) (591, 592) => -0.02 nm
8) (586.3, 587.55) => -0.14 nm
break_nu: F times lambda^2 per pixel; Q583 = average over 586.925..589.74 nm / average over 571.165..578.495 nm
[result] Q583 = 0.88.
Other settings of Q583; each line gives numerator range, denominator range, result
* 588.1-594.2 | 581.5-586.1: 0.86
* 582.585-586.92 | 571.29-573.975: 1.08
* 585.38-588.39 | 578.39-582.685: 0.96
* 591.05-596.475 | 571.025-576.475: 1.07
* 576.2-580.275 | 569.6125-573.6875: 1.06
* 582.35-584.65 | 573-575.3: 1.07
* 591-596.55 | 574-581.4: 1.03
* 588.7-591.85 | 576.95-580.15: 0.82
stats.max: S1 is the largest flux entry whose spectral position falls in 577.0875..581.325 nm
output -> 43.01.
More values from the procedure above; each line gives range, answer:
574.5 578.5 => 35.95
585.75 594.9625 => 44.34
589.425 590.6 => 27.06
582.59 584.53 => 34.74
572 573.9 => 33.44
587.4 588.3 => 37.37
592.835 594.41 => 35.6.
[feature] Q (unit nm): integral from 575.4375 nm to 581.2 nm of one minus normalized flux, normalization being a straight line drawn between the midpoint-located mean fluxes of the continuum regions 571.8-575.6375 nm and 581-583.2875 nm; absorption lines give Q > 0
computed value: 0.275 nm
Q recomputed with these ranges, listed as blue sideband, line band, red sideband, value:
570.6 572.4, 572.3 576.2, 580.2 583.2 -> 0.07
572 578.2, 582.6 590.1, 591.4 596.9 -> 0.37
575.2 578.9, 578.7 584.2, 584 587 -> -0.22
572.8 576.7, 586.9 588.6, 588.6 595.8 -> -0.04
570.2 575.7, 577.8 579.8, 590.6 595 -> -0.18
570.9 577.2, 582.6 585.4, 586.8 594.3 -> -0.23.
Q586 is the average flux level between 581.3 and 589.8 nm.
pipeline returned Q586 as 30.3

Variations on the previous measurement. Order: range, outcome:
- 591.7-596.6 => 30.1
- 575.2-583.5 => 32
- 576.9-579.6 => 32.1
